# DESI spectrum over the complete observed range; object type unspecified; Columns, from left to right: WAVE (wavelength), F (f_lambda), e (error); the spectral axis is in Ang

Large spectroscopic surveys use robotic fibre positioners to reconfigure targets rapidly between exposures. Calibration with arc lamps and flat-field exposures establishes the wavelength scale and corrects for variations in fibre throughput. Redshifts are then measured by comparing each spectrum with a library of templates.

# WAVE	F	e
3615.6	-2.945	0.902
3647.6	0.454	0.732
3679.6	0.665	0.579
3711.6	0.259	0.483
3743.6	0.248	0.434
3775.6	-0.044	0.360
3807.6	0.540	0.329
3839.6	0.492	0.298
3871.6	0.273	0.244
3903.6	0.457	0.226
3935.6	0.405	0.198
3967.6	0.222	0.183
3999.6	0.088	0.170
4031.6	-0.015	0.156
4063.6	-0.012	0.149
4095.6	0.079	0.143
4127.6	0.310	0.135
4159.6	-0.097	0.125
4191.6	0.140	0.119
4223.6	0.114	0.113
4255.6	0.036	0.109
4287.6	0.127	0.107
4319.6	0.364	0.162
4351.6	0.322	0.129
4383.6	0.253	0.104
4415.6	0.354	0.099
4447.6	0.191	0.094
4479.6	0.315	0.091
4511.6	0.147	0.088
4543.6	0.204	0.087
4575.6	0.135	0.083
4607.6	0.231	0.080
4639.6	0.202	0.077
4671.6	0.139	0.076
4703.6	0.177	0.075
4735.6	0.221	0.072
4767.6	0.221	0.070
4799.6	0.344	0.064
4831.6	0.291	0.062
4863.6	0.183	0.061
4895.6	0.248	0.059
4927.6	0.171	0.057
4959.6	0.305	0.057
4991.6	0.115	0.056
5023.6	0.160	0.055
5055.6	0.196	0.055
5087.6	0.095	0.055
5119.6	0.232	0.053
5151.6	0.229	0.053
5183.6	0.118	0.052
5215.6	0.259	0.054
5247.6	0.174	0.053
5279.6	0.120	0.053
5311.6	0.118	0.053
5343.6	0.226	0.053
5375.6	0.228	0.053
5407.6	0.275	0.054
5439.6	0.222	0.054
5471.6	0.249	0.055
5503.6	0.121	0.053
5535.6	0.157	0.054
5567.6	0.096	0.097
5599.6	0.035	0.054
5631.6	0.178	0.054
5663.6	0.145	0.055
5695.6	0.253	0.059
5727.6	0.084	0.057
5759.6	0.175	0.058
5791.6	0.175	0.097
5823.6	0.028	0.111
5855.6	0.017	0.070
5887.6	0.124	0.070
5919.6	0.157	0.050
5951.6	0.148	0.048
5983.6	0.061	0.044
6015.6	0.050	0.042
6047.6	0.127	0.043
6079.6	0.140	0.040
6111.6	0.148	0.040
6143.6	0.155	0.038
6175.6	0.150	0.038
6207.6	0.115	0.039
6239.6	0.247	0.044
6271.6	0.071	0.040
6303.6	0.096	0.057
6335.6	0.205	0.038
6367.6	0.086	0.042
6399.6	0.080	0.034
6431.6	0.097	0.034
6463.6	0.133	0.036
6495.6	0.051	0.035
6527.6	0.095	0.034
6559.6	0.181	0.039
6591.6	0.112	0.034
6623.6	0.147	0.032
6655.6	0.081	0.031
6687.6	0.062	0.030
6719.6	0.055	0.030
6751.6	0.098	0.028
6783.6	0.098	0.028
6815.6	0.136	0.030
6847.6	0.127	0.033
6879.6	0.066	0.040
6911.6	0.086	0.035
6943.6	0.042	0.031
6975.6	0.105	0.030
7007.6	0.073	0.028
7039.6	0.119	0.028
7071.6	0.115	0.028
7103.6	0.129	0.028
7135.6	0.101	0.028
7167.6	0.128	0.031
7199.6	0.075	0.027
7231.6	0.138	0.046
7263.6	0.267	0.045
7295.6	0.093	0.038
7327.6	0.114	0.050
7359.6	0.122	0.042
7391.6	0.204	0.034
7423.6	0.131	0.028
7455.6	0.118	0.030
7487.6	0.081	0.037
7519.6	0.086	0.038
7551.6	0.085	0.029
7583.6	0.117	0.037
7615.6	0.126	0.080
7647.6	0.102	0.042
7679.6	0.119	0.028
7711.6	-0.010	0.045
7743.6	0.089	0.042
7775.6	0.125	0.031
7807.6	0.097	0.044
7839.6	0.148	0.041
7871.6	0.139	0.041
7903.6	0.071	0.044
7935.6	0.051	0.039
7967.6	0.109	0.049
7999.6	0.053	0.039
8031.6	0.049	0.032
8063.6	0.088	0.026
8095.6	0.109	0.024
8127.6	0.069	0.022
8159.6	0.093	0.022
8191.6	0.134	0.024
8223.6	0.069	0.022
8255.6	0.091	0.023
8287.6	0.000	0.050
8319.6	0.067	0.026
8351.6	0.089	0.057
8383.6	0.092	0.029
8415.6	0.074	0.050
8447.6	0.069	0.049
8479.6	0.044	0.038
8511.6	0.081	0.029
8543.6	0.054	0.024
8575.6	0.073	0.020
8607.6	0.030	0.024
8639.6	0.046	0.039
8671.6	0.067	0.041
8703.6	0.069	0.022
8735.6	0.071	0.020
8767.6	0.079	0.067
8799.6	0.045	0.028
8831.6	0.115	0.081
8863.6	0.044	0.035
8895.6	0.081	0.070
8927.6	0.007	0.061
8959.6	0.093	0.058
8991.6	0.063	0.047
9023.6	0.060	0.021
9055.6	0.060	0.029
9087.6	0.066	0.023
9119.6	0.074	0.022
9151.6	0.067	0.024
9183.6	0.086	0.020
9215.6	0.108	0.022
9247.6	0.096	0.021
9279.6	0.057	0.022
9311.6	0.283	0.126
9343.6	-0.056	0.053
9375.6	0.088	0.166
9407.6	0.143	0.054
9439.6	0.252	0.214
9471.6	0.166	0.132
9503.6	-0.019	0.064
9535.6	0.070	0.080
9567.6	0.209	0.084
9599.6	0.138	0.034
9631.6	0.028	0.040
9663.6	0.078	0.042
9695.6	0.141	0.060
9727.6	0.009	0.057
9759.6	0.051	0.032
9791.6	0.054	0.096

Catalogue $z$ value 0.11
